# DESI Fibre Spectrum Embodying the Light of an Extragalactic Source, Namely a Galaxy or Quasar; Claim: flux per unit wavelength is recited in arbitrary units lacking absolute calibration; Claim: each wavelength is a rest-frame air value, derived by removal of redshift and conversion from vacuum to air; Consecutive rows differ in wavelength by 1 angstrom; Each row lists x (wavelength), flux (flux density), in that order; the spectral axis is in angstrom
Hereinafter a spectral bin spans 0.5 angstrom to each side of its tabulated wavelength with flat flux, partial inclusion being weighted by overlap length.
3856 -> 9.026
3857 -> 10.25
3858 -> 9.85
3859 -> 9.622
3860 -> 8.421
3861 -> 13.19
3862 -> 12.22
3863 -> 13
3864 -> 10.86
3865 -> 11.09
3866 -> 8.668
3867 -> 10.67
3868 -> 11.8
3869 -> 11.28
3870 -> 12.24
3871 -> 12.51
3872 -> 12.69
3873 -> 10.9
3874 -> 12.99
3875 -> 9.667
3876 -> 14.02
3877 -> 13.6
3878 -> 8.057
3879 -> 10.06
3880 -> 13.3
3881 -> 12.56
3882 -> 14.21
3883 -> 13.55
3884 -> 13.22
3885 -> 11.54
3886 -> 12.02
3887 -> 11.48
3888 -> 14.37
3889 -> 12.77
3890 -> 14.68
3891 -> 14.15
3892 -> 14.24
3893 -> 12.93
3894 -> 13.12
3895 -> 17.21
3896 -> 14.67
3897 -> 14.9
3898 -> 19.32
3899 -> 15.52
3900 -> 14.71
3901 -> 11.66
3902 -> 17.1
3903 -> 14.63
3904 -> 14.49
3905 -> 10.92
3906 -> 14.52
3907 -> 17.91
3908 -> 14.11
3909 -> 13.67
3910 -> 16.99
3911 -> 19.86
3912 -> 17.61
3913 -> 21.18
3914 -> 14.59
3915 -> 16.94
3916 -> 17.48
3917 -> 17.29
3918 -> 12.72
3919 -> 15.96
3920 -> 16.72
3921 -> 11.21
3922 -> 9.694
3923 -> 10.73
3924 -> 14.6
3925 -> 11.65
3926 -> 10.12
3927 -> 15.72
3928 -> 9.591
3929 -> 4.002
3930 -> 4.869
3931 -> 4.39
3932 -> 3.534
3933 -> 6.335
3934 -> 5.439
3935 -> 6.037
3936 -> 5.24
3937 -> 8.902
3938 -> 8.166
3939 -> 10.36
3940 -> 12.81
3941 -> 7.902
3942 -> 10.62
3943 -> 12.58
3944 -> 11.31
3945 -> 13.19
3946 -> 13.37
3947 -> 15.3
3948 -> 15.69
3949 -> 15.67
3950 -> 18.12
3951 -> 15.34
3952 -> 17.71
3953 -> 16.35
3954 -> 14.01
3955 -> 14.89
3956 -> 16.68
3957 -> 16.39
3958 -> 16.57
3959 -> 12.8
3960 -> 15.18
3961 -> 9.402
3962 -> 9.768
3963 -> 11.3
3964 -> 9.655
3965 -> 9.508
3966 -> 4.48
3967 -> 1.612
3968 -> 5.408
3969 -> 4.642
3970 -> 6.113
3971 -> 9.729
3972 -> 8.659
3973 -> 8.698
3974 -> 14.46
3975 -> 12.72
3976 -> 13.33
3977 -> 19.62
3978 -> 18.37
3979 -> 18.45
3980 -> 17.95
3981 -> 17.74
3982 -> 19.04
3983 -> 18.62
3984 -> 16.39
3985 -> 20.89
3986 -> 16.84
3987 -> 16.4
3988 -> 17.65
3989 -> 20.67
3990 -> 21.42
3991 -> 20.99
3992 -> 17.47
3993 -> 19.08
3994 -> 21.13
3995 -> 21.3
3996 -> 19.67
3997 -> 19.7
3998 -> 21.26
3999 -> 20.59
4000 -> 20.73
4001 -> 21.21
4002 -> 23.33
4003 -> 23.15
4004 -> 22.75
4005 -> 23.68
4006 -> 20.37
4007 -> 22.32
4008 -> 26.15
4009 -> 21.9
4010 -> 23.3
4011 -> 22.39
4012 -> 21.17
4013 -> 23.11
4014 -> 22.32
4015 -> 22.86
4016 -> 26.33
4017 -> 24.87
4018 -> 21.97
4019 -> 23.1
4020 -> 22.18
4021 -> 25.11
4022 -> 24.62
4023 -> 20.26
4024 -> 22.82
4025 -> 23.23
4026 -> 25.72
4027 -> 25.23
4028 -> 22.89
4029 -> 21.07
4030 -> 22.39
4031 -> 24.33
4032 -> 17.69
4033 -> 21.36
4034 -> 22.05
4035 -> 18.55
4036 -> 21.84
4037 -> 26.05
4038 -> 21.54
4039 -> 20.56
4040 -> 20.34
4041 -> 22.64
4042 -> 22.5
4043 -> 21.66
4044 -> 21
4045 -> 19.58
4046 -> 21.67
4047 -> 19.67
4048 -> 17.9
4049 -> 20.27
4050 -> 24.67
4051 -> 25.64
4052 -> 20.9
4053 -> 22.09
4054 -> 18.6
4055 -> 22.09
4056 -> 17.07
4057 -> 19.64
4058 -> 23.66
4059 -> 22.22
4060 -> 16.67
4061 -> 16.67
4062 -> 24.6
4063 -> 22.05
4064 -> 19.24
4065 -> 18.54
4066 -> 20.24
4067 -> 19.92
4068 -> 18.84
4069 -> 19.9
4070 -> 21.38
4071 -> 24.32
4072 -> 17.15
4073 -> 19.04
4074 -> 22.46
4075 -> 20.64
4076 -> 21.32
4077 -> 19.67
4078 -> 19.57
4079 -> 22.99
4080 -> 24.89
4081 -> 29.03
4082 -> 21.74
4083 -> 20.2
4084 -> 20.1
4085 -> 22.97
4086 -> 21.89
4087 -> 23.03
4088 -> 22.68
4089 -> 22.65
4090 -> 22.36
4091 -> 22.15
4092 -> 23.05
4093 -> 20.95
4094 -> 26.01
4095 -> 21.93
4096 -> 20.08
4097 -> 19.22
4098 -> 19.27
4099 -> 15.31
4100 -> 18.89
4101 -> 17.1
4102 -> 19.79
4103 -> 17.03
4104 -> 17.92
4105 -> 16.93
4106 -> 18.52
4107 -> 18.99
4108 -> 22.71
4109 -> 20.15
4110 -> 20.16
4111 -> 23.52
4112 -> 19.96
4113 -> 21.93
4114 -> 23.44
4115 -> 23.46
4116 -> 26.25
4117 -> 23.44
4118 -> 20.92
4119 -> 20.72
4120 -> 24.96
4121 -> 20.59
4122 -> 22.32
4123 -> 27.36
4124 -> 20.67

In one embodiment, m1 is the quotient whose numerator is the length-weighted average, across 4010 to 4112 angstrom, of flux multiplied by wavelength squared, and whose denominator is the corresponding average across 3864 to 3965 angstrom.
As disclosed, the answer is 1.8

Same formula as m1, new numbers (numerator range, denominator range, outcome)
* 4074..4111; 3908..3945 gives 1.96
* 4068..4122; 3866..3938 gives 1.85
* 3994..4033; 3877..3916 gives 1.65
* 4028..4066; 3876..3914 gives 1.58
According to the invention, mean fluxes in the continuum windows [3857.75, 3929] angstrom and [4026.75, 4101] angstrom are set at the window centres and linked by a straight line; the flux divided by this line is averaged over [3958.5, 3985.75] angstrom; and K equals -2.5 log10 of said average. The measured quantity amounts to 0.34 mag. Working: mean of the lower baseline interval 13.3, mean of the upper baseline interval 21.2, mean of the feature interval 12.4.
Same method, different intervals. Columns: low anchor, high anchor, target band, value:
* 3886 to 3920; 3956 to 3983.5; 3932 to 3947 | 0.39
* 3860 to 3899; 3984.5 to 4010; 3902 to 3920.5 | -0.08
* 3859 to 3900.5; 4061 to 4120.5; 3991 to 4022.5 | -0.24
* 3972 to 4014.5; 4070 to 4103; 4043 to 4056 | -0.02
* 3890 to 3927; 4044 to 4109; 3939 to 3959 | 0.14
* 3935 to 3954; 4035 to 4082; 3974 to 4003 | -0.19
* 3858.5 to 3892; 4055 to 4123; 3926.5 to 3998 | 0.20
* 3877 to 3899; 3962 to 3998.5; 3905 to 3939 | 0.16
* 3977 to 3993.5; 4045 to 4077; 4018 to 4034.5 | -0.16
